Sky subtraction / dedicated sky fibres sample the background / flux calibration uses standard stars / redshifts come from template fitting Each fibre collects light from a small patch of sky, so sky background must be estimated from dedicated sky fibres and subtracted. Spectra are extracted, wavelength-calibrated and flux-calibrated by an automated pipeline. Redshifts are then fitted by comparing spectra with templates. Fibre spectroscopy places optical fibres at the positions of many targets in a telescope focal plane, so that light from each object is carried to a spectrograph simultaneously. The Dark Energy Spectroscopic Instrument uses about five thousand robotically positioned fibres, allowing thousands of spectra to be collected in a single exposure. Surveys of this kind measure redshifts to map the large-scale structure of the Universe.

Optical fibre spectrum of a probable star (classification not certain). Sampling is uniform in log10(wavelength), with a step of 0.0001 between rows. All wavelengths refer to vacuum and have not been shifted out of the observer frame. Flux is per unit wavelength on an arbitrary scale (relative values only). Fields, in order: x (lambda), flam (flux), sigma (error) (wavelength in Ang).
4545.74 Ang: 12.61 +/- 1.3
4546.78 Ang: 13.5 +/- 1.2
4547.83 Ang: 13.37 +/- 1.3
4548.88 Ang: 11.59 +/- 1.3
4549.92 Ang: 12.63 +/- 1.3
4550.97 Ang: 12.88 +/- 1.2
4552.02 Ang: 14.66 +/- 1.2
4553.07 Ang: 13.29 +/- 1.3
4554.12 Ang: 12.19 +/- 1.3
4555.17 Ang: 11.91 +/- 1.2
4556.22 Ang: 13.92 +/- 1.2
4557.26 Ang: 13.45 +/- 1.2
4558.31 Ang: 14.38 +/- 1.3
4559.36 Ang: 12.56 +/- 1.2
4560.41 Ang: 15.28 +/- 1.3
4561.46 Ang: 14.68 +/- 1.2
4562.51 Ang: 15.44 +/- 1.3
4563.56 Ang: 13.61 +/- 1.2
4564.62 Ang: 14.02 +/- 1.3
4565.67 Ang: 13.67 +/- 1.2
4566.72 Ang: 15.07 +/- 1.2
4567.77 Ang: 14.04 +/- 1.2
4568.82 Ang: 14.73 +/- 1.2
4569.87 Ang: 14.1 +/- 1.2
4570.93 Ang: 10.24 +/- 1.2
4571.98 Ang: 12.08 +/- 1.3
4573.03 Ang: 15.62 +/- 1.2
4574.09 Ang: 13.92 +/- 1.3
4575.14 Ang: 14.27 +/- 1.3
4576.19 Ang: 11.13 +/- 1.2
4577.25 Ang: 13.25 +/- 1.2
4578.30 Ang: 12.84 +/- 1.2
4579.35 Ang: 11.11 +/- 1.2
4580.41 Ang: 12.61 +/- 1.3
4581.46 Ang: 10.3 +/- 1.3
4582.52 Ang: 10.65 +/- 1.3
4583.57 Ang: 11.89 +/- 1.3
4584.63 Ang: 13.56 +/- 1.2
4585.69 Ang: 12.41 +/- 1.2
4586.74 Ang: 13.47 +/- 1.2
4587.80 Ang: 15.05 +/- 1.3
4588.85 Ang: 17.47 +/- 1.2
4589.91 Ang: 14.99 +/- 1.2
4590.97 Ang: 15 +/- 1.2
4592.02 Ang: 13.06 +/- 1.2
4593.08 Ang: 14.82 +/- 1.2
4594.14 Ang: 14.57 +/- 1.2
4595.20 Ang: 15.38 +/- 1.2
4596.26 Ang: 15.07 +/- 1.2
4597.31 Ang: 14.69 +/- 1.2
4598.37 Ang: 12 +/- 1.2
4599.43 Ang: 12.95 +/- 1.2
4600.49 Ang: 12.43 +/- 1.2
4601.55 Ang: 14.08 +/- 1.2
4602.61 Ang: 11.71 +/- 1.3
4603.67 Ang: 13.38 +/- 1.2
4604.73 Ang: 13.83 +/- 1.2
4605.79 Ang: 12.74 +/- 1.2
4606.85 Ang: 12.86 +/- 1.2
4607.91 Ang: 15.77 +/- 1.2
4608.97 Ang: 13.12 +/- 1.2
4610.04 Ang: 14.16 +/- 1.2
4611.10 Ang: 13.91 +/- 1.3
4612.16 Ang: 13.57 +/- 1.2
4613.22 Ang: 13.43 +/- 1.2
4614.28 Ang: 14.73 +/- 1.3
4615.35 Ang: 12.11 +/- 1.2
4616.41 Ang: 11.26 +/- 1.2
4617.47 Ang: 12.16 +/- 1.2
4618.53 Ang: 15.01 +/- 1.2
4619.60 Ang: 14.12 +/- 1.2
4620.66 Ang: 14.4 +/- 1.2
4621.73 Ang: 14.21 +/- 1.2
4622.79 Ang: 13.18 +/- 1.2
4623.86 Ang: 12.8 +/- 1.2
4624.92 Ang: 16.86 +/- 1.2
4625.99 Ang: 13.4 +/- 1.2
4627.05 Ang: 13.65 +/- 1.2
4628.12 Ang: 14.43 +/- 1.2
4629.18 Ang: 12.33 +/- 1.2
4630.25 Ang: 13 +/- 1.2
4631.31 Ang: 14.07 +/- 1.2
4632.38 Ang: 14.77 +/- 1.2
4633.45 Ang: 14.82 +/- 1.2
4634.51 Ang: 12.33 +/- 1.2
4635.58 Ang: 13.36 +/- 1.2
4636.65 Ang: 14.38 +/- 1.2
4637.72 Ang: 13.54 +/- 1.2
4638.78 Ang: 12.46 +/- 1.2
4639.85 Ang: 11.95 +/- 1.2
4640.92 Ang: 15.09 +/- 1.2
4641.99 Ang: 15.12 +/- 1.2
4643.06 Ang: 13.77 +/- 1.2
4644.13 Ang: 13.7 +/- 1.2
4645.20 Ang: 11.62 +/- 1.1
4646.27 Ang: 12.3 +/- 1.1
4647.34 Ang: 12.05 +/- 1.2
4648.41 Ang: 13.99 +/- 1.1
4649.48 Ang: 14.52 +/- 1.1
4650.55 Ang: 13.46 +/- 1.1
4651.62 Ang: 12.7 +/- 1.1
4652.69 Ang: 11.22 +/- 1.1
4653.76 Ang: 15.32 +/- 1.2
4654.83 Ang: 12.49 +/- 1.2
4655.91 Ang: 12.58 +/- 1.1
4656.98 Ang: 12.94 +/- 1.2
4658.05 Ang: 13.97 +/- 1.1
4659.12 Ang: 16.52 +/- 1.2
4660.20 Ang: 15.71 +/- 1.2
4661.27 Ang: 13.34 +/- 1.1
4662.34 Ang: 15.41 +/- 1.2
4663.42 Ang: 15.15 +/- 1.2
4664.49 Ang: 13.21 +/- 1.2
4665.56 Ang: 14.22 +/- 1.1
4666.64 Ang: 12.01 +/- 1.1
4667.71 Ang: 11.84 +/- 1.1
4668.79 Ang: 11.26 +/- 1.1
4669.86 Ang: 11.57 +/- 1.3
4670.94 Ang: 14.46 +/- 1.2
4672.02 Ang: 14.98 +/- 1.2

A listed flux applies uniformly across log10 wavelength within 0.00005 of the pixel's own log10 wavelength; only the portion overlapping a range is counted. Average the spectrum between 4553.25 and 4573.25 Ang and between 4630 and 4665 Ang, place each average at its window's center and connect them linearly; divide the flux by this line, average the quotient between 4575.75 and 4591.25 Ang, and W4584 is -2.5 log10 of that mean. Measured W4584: 0.05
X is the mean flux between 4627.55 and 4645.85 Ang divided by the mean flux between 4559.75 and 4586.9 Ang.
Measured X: 1.03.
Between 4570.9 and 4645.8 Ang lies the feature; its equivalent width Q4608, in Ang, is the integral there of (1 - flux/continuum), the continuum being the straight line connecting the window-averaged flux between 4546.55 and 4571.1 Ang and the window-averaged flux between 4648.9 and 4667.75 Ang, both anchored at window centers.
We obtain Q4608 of 0.9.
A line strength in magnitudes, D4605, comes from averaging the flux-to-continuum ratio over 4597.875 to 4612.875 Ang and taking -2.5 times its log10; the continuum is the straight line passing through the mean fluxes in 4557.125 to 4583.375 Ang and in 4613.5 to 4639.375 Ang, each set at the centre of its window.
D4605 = 0.02 mag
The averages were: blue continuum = 13.3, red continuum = 13.6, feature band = 13.3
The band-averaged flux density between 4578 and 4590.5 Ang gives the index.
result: 13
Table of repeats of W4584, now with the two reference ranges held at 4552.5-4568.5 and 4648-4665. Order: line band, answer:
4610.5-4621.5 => 0.03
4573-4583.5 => 0.12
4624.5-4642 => 0.01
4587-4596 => -0.08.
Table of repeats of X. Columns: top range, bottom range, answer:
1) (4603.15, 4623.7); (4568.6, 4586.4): 1.08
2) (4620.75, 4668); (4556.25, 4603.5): 1.00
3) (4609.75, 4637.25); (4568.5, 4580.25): 1.06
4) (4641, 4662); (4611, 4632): 1.00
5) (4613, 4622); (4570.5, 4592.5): 1.03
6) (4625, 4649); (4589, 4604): 0.97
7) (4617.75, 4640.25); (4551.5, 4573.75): 1.00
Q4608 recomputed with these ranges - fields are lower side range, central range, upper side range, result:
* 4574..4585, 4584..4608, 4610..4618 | -2.4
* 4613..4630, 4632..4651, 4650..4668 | 0.2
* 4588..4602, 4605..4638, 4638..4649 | 0.1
